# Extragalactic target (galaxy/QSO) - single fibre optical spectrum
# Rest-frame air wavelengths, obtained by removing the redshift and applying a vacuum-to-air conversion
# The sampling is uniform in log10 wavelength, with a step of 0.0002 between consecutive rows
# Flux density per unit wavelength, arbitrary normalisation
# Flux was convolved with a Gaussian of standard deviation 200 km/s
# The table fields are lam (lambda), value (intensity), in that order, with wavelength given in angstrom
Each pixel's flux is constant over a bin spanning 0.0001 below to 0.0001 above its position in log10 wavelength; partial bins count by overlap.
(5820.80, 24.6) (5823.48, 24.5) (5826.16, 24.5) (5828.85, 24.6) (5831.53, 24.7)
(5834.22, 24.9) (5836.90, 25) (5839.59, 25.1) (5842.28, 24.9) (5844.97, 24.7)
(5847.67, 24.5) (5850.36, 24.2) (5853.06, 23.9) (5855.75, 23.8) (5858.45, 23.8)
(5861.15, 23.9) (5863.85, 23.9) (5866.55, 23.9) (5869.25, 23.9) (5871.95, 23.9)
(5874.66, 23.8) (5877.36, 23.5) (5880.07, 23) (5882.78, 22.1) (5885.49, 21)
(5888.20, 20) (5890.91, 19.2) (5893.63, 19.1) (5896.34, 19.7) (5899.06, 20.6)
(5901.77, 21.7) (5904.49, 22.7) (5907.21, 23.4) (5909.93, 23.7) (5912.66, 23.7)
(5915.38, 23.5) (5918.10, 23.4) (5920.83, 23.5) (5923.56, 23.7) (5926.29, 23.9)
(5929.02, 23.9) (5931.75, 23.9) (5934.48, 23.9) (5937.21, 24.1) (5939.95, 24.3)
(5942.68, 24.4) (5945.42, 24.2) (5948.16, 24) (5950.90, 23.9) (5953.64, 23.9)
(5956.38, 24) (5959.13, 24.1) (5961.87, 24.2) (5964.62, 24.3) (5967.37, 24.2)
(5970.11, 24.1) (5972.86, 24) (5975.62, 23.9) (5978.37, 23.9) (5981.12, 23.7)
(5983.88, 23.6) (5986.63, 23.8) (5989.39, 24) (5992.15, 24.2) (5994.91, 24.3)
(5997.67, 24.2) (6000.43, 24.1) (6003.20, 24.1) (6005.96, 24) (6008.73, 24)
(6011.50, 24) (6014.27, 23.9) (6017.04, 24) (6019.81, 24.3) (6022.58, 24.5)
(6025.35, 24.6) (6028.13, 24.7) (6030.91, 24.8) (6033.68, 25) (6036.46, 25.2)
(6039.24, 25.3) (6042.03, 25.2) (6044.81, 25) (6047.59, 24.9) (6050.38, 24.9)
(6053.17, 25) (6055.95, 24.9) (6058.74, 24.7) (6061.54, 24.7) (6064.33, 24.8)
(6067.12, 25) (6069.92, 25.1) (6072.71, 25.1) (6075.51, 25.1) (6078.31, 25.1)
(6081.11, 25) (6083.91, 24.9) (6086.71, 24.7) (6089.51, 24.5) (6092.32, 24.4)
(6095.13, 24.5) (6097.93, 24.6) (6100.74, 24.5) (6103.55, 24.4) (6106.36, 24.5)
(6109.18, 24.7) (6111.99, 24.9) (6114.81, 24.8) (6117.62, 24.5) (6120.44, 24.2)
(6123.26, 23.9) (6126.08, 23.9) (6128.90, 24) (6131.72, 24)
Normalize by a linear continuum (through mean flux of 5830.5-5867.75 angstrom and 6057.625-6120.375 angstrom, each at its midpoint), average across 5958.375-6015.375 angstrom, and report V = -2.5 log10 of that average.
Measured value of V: 0.02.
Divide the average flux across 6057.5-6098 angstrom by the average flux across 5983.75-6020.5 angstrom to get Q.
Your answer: 1.03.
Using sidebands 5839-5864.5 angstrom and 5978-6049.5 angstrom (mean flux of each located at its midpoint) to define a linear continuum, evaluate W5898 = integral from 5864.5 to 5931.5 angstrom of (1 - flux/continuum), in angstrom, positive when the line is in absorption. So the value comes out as 4.7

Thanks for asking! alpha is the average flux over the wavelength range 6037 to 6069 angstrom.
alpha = 24.9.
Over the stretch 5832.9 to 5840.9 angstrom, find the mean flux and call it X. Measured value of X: 25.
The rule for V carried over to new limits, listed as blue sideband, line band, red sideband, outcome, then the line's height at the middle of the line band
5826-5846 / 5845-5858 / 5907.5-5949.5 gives 0.02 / 24.7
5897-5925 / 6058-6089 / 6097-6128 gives -0.03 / 24.1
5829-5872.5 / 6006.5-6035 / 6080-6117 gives 0.01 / 24.5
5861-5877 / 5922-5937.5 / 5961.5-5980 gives 0.00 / 24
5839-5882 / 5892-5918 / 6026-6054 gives 0.10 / 24.2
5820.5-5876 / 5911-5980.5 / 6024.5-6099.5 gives 0.03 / 24.6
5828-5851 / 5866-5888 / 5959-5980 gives 0.07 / 24.6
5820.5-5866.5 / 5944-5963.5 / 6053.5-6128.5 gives 0.02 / 24.5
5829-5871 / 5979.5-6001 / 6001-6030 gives 0.01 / 24.2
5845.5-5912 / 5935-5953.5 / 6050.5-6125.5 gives -0.04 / 23.3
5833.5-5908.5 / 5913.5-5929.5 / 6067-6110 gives -0.01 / 23.4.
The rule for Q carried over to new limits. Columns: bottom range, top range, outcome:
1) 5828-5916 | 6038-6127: 1.07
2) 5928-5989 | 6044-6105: 1.03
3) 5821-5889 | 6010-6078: 1.04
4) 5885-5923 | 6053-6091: 1.14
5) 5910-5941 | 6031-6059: 1.05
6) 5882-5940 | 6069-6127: 1.10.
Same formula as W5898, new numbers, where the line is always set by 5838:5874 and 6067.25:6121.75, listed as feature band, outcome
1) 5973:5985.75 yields 0.34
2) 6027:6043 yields -0.29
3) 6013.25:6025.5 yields 0.16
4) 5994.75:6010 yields 0.25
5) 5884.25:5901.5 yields 3.00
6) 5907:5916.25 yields 0.27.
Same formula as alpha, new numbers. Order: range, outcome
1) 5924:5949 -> 24.1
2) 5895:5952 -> 23.3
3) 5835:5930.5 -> 23.1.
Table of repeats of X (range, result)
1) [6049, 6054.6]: 25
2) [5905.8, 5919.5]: 23.5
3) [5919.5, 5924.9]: 23.6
